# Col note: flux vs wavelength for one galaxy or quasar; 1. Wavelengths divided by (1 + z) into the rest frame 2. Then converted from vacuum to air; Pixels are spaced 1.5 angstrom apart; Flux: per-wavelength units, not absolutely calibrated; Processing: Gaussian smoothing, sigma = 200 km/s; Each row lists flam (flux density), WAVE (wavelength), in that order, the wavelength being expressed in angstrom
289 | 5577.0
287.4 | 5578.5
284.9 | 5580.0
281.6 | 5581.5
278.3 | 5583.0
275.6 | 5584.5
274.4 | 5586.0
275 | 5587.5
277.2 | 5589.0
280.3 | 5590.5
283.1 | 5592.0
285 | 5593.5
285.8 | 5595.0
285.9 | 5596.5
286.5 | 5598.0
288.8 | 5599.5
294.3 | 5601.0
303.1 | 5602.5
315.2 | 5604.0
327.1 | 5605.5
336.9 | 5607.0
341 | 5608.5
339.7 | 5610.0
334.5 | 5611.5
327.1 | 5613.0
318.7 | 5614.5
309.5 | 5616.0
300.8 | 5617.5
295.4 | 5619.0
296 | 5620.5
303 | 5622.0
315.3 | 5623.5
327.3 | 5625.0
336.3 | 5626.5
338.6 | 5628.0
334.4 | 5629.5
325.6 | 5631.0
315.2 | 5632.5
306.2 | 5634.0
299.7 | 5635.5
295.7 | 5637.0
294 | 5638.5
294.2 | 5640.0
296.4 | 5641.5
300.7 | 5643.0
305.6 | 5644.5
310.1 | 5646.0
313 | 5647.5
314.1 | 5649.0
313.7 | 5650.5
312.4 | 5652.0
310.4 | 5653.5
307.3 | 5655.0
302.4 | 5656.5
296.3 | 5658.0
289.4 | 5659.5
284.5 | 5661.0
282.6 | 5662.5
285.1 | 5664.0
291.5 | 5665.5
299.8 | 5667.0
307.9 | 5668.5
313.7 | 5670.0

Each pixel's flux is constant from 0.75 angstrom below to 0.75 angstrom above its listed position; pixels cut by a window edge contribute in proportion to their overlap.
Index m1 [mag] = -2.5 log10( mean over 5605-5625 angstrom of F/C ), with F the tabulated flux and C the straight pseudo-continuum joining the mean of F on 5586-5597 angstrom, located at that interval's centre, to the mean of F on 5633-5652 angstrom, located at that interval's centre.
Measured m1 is -0.10 mag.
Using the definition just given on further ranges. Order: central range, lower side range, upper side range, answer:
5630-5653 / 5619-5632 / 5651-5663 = 0.01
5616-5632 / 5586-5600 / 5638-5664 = -0.09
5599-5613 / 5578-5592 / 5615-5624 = -0.09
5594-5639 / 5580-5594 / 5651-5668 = -0.09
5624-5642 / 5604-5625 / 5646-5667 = -0.01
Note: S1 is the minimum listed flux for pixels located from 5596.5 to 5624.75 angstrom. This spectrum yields 285.9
